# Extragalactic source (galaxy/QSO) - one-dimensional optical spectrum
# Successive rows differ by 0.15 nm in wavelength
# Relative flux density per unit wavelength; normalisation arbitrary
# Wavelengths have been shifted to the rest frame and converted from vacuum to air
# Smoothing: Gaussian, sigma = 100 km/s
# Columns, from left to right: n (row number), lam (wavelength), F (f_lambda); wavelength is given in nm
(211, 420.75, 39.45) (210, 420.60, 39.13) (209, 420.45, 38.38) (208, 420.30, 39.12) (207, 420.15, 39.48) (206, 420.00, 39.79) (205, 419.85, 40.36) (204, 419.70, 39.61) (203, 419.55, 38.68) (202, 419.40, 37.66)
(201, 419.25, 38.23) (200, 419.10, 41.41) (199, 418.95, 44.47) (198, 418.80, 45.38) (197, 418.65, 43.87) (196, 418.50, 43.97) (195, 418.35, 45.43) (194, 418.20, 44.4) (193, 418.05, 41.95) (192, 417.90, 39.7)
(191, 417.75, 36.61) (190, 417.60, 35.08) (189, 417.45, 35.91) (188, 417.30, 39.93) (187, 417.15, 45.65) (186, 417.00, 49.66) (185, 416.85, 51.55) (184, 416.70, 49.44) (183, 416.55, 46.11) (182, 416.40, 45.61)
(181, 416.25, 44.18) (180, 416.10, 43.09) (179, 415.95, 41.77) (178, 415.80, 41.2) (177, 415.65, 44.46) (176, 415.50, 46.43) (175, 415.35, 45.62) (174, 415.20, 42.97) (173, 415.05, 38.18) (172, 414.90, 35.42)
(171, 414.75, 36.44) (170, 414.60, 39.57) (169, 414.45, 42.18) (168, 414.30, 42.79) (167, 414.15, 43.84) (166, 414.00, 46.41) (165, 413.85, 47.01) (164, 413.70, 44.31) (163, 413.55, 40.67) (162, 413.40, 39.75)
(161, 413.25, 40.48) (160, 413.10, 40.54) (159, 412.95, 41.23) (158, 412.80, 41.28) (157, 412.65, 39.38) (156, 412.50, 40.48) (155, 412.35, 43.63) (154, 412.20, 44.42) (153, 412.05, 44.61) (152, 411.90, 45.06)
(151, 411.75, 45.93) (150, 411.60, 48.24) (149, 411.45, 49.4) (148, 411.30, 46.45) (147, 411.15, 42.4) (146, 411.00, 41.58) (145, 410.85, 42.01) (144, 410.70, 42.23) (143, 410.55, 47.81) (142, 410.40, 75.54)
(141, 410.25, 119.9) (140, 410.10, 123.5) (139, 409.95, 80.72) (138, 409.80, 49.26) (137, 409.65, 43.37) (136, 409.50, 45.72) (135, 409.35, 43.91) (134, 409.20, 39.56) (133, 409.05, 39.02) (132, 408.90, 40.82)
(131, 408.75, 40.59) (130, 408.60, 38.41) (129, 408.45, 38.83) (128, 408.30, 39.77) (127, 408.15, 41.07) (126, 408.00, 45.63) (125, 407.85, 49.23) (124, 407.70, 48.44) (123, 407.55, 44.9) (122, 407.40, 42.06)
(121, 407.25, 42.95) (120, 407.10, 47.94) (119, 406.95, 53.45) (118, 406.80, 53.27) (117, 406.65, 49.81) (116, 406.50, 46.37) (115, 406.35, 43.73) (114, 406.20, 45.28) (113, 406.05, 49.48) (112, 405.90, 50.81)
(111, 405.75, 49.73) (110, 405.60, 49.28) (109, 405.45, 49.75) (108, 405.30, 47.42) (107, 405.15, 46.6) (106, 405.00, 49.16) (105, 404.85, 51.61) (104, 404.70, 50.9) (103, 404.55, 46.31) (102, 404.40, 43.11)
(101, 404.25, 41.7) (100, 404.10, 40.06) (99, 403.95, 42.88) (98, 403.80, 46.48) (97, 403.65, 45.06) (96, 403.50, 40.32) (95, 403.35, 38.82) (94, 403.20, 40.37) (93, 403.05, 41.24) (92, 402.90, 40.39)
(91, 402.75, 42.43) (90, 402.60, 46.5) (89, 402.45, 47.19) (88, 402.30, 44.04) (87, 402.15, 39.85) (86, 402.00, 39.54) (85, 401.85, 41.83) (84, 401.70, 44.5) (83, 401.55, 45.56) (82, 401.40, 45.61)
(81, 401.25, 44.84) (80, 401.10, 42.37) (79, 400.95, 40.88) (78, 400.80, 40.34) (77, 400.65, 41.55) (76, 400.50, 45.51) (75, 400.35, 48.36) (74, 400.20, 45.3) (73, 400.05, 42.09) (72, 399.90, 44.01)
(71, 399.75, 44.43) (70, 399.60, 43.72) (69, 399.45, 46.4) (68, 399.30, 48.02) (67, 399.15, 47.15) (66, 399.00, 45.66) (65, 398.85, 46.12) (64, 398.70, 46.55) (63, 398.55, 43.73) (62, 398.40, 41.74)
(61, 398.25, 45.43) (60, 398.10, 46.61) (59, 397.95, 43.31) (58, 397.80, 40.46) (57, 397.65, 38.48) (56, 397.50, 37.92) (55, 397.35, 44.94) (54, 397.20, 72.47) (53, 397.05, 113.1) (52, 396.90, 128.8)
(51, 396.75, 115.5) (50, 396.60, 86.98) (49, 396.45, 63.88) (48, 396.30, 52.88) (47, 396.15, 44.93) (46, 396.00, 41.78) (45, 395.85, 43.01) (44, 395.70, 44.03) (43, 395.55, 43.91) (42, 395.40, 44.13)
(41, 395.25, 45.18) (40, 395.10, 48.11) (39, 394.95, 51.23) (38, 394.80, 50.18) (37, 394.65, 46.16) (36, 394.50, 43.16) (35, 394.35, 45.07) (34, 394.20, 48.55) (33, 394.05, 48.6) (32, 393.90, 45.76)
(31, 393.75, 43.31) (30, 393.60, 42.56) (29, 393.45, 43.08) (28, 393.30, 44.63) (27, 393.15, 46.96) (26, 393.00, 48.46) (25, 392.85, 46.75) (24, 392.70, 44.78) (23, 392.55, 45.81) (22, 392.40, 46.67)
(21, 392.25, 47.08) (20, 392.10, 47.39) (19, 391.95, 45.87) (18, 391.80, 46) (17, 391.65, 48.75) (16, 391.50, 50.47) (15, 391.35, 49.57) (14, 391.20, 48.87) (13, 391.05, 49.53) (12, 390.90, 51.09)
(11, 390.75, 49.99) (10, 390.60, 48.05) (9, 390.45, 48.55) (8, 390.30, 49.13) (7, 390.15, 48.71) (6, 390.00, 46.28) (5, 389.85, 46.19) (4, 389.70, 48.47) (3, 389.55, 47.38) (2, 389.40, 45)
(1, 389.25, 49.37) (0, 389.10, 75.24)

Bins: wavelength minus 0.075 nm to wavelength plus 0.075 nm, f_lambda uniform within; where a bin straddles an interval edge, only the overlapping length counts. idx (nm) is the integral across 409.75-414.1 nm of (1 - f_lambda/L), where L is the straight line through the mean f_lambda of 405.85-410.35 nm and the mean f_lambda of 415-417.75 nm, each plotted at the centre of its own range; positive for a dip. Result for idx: -0.32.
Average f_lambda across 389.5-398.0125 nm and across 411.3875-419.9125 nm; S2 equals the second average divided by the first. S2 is 0.83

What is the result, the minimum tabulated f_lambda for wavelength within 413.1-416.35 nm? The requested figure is 35.42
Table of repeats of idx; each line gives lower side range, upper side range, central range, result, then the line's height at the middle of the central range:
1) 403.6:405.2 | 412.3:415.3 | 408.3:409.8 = 0.073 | 43.6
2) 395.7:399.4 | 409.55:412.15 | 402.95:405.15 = 0.509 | 57.5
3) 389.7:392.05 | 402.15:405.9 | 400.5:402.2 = 0.117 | 45.8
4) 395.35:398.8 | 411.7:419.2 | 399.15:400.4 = 0.227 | 55.4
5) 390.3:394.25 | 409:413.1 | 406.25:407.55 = 0.093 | 50.9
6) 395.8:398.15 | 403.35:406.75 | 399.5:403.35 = 0.781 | 54.3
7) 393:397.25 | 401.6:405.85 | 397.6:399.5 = 0.259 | 51.7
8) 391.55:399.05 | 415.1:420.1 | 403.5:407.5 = 0.042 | 47.5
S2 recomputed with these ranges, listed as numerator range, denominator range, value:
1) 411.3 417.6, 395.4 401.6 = 0.83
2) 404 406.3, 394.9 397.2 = 0.73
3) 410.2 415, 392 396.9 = 0.90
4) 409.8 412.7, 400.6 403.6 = 1.32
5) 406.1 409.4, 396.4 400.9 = 0.81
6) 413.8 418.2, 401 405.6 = 0.96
